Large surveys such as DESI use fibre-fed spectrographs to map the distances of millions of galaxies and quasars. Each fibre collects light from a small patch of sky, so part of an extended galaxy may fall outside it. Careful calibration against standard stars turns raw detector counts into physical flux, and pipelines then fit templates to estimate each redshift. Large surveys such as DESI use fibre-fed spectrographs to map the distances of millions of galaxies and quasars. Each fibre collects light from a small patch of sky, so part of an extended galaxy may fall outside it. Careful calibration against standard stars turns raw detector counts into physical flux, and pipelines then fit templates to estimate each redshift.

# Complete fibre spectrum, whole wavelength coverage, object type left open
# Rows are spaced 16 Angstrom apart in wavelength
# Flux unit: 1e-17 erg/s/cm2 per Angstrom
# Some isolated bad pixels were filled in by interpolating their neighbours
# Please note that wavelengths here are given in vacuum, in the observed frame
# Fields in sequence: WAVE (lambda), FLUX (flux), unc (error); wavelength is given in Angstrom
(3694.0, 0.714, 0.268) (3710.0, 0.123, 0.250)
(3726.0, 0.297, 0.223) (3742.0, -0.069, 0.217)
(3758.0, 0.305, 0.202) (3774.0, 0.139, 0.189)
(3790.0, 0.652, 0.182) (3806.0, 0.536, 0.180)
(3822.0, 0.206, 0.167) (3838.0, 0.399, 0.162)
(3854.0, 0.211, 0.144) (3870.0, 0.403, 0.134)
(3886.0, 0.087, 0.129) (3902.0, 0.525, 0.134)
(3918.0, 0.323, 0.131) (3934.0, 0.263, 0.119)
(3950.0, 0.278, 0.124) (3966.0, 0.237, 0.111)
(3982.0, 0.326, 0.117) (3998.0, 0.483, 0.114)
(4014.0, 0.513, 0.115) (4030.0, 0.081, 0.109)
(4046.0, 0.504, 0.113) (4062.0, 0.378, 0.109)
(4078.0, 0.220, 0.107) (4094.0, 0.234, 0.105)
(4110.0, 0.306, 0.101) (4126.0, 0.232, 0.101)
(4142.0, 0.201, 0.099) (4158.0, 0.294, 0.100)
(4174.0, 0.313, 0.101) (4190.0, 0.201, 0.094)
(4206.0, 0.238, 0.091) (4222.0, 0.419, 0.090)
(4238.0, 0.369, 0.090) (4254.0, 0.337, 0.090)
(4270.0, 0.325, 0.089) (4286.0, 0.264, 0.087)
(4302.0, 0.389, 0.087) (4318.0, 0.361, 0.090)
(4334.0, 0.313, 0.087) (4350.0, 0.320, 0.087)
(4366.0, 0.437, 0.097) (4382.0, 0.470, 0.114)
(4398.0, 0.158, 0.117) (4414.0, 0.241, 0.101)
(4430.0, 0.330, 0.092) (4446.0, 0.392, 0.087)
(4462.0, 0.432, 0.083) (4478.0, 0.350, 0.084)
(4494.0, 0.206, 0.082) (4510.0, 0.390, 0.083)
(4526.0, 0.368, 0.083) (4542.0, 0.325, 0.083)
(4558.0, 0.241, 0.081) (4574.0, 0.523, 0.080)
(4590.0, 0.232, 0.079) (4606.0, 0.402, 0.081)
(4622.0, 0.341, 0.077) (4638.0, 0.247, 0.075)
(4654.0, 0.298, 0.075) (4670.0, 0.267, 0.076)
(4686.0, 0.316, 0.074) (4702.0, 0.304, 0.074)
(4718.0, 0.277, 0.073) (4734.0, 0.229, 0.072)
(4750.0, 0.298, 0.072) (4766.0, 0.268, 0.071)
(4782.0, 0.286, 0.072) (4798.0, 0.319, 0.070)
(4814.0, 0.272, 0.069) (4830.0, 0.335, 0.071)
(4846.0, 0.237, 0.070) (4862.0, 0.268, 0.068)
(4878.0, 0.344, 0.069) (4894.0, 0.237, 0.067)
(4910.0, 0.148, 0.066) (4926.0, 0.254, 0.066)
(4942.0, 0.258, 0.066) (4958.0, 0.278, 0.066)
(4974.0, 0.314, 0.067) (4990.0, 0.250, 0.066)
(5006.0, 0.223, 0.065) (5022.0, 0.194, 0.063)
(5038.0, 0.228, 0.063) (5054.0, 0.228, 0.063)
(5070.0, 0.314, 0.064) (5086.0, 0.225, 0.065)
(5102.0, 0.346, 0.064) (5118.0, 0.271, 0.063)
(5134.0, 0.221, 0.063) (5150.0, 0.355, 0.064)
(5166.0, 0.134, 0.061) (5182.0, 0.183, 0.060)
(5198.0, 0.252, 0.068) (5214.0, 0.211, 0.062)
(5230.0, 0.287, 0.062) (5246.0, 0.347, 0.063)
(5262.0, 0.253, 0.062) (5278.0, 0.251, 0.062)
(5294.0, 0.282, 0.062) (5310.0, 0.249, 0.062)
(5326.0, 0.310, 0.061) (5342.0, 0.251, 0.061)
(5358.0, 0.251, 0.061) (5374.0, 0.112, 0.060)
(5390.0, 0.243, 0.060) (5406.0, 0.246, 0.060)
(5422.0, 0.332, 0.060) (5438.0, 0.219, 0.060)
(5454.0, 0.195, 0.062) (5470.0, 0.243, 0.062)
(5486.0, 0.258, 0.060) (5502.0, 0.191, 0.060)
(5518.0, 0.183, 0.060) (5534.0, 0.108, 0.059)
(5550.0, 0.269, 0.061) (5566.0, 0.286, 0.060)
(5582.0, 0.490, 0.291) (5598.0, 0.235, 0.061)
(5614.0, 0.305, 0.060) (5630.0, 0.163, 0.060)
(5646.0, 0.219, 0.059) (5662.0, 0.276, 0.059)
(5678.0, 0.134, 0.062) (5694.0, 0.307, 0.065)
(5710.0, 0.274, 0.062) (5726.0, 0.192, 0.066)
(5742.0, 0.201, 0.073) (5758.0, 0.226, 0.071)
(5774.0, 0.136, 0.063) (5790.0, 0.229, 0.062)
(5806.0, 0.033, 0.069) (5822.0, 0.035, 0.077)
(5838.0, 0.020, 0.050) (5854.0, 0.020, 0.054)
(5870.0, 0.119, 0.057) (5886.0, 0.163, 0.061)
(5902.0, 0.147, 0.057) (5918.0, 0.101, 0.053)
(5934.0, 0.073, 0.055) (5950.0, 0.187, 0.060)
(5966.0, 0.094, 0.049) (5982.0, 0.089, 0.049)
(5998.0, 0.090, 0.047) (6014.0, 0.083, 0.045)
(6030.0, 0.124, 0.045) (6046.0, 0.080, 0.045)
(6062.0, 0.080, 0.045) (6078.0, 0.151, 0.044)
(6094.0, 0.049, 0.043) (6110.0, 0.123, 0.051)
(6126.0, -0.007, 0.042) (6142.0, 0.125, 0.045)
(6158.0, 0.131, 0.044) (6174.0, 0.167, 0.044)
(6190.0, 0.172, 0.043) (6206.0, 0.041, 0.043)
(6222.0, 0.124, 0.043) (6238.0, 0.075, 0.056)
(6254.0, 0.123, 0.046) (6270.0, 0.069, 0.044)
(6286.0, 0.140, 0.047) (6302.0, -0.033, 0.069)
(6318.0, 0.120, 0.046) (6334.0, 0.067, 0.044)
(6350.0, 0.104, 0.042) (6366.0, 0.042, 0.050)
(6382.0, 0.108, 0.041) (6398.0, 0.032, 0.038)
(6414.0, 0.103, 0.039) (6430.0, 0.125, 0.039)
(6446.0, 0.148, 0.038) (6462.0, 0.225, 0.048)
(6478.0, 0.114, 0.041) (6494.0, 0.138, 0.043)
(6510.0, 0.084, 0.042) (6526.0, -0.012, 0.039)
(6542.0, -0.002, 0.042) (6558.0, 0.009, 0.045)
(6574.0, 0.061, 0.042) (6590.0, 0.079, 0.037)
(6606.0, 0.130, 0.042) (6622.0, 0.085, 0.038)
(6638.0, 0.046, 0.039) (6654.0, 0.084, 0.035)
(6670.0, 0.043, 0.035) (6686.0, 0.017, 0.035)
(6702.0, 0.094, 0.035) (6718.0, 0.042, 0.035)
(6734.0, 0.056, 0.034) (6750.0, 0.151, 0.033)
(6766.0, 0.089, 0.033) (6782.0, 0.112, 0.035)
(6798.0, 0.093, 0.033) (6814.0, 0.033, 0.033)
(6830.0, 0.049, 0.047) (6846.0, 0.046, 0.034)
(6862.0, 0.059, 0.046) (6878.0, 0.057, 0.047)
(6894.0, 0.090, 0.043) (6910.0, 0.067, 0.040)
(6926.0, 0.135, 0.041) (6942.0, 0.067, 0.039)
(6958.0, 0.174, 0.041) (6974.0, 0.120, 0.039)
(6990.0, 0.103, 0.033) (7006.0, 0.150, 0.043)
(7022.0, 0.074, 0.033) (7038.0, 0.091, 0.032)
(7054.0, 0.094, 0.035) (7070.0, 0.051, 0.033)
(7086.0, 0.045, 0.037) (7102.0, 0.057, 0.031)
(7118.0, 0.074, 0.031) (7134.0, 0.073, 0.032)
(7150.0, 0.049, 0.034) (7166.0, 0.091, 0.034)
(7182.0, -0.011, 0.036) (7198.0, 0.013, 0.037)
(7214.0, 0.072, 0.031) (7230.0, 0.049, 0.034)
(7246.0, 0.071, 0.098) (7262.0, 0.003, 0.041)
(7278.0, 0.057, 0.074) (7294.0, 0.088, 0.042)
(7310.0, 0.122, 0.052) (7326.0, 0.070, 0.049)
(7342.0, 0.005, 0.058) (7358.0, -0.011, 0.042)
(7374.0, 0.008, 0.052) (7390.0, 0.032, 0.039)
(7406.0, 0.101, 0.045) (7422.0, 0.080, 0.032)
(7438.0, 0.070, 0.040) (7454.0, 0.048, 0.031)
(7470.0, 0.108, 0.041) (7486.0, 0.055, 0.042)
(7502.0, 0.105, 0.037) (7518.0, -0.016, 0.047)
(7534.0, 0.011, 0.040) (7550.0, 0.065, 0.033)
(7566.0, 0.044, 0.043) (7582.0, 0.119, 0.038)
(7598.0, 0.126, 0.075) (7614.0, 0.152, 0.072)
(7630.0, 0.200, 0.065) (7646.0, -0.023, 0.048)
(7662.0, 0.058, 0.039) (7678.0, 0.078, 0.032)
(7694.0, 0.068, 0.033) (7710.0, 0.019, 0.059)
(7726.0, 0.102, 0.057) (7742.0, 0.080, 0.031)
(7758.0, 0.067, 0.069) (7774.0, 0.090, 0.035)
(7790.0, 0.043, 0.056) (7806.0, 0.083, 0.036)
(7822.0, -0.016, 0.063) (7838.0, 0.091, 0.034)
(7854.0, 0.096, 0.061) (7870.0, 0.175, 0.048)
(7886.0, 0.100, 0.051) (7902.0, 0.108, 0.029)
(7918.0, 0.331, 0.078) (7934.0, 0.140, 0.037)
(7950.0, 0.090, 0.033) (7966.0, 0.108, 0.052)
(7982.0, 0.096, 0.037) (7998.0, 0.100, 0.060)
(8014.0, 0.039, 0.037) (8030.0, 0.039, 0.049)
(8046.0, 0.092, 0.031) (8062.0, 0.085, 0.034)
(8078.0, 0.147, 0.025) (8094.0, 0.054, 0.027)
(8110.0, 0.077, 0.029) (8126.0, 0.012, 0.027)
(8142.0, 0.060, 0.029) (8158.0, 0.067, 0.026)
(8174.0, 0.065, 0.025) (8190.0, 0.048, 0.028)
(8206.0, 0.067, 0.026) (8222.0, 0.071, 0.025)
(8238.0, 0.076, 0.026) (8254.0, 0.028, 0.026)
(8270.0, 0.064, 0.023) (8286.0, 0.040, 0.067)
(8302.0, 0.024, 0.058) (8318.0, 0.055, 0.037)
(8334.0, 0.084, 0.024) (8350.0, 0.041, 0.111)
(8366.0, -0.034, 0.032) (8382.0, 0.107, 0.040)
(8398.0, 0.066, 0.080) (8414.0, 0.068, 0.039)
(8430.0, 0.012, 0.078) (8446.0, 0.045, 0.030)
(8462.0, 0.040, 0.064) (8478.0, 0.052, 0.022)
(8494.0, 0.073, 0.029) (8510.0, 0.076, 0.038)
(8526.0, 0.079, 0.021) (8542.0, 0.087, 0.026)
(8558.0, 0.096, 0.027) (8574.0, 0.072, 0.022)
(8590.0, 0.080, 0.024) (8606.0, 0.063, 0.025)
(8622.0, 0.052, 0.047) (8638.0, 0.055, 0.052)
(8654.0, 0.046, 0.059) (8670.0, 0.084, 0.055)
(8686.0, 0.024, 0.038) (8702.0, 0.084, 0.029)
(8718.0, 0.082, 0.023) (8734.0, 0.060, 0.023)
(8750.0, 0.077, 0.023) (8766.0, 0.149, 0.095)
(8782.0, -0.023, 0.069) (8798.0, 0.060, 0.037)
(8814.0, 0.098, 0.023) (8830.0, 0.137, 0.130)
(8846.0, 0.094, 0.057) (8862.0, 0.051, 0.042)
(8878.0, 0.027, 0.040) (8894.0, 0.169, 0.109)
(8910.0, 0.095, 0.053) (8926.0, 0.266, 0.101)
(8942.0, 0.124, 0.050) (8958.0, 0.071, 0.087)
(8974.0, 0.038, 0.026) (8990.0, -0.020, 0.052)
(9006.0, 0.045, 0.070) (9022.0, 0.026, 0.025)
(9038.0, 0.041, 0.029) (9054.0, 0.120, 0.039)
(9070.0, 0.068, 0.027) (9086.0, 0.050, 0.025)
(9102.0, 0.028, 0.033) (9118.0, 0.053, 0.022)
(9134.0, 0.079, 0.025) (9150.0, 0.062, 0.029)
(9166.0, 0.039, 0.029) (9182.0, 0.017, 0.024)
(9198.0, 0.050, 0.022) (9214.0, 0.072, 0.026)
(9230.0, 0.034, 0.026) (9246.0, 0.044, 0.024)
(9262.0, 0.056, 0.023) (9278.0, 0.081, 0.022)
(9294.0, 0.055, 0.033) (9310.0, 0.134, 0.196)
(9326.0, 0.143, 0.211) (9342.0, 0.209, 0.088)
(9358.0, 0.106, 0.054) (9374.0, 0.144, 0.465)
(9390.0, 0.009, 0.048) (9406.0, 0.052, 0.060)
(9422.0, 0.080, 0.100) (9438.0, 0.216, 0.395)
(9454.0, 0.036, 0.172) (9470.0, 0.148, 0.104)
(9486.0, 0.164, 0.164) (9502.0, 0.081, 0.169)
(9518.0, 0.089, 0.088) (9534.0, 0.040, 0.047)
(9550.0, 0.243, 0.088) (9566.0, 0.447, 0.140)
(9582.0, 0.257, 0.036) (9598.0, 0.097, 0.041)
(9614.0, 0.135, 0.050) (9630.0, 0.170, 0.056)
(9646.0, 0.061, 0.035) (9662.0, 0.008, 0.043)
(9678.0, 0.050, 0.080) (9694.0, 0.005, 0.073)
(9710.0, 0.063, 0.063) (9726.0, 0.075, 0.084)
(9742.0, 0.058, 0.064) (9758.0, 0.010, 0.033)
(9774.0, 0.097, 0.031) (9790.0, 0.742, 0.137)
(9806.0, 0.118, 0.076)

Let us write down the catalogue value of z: 1.567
